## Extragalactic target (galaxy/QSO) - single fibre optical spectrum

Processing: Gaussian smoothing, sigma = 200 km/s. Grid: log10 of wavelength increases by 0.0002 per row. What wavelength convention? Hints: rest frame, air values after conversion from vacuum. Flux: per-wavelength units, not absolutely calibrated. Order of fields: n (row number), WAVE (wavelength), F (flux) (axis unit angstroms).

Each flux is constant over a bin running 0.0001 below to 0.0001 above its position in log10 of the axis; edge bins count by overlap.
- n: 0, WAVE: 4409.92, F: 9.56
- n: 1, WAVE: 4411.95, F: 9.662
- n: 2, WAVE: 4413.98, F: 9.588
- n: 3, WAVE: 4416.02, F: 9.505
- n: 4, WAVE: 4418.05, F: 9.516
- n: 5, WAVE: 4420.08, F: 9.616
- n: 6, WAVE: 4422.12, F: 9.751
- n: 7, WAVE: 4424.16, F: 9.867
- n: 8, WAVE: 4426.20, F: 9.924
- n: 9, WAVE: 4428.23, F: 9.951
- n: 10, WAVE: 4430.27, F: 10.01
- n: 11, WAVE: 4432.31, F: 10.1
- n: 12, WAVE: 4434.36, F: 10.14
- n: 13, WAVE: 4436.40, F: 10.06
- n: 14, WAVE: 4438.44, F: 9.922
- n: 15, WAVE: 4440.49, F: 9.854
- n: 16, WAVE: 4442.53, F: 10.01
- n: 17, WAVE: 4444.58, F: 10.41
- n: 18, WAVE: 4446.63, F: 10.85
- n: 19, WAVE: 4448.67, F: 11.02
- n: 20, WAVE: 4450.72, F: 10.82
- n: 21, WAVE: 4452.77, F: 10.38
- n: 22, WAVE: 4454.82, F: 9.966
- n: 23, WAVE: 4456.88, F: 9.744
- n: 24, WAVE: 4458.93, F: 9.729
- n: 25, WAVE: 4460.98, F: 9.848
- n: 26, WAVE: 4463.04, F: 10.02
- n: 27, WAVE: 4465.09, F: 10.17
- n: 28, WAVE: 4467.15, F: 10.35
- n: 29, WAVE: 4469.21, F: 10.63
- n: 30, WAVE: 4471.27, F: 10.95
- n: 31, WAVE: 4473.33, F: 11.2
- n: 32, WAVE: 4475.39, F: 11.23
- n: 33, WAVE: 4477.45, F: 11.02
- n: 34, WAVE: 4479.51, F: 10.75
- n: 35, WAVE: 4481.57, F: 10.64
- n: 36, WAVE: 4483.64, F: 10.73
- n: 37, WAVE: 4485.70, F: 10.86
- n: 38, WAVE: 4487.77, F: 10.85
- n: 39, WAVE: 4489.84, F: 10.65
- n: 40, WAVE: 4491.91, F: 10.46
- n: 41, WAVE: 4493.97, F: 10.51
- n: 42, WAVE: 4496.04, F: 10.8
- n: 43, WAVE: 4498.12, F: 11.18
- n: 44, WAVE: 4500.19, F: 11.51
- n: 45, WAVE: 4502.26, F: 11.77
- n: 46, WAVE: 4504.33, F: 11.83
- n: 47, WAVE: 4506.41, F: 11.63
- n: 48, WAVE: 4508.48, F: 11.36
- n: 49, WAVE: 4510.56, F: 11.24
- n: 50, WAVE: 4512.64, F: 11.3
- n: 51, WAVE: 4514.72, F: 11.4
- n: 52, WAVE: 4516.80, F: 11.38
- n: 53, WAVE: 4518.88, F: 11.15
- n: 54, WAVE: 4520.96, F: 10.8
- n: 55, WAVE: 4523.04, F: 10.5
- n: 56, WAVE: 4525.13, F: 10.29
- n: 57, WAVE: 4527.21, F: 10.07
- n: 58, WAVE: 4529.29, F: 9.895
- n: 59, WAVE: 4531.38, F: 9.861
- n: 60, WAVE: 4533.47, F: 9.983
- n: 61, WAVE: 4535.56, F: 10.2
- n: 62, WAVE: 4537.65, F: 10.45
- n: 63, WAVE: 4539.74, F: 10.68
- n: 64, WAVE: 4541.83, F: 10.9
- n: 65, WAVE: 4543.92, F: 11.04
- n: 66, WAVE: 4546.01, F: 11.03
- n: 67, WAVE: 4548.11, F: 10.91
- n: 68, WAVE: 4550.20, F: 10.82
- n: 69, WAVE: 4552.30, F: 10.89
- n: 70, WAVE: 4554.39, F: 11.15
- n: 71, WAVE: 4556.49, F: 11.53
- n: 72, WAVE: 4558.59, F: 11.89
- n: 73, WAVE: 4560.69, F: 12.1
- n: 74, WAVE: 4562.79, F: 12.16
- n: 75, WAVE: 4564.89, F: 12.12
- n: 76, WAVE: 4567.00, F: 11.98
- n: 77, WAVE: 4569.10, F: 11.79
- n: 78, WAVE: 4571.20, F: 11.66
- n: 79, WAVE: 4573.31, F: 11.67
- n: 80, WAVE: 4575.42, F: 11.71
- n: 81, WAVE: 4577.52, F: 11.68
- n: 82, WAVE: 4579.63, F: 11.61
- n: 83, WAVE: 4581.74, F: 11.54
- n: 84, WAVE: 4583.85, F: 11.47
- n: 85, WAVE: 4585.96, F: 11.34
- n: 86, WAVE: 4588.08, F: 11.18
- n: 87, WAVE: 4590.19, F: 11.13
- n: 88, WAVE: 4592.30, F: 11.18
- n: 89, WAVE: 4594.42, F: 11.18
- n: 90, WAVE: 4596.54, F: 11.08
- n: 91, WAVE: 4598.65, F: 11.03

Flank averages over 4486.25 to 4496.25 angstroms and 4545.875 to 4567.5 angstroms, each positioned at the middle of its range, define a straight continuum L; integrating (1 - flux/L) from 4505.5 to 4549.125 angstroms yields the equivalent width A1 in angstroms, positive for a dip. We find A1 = 1.4 angstroms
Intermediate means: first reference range 10.7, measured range 10.8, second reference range 11.5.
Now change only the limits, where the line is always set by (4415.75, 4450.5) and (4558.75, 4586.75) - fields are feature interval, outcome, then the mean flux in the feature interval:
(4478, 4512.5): -0.74 angstroms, 11.1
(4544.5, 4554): 0.45 angstroms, 10.9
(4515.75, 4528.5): 0.53 angstroms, 10.7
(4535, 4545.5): 0.62 angstroms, 10.7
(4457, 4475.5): 0.15 angstroms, 10.4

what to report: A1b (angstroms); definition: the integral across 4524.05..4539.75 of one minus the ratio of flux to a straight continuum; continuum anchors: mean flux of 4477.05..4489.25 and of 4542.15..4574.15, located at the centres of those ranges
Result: 1.54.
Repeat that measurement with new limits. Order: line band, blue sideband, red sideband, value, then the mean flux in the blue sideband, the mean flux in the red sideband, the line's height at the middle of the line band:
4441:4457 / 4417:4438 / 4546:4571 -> -0.4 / 9.9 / 11.6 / 10.2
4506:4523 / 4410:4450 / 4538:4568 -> -0.5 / 9.99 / 11.3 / 10.9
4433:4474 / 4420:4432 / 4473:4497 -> 0.1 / 9.89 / 10.8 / 10.3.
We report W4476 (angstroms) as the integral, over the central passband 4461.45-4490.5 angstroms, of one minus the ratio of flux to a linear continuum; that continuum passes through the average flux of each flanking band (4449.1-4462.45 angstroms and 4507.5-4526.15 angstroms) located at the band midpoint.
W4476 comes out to -0.8 angstroms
